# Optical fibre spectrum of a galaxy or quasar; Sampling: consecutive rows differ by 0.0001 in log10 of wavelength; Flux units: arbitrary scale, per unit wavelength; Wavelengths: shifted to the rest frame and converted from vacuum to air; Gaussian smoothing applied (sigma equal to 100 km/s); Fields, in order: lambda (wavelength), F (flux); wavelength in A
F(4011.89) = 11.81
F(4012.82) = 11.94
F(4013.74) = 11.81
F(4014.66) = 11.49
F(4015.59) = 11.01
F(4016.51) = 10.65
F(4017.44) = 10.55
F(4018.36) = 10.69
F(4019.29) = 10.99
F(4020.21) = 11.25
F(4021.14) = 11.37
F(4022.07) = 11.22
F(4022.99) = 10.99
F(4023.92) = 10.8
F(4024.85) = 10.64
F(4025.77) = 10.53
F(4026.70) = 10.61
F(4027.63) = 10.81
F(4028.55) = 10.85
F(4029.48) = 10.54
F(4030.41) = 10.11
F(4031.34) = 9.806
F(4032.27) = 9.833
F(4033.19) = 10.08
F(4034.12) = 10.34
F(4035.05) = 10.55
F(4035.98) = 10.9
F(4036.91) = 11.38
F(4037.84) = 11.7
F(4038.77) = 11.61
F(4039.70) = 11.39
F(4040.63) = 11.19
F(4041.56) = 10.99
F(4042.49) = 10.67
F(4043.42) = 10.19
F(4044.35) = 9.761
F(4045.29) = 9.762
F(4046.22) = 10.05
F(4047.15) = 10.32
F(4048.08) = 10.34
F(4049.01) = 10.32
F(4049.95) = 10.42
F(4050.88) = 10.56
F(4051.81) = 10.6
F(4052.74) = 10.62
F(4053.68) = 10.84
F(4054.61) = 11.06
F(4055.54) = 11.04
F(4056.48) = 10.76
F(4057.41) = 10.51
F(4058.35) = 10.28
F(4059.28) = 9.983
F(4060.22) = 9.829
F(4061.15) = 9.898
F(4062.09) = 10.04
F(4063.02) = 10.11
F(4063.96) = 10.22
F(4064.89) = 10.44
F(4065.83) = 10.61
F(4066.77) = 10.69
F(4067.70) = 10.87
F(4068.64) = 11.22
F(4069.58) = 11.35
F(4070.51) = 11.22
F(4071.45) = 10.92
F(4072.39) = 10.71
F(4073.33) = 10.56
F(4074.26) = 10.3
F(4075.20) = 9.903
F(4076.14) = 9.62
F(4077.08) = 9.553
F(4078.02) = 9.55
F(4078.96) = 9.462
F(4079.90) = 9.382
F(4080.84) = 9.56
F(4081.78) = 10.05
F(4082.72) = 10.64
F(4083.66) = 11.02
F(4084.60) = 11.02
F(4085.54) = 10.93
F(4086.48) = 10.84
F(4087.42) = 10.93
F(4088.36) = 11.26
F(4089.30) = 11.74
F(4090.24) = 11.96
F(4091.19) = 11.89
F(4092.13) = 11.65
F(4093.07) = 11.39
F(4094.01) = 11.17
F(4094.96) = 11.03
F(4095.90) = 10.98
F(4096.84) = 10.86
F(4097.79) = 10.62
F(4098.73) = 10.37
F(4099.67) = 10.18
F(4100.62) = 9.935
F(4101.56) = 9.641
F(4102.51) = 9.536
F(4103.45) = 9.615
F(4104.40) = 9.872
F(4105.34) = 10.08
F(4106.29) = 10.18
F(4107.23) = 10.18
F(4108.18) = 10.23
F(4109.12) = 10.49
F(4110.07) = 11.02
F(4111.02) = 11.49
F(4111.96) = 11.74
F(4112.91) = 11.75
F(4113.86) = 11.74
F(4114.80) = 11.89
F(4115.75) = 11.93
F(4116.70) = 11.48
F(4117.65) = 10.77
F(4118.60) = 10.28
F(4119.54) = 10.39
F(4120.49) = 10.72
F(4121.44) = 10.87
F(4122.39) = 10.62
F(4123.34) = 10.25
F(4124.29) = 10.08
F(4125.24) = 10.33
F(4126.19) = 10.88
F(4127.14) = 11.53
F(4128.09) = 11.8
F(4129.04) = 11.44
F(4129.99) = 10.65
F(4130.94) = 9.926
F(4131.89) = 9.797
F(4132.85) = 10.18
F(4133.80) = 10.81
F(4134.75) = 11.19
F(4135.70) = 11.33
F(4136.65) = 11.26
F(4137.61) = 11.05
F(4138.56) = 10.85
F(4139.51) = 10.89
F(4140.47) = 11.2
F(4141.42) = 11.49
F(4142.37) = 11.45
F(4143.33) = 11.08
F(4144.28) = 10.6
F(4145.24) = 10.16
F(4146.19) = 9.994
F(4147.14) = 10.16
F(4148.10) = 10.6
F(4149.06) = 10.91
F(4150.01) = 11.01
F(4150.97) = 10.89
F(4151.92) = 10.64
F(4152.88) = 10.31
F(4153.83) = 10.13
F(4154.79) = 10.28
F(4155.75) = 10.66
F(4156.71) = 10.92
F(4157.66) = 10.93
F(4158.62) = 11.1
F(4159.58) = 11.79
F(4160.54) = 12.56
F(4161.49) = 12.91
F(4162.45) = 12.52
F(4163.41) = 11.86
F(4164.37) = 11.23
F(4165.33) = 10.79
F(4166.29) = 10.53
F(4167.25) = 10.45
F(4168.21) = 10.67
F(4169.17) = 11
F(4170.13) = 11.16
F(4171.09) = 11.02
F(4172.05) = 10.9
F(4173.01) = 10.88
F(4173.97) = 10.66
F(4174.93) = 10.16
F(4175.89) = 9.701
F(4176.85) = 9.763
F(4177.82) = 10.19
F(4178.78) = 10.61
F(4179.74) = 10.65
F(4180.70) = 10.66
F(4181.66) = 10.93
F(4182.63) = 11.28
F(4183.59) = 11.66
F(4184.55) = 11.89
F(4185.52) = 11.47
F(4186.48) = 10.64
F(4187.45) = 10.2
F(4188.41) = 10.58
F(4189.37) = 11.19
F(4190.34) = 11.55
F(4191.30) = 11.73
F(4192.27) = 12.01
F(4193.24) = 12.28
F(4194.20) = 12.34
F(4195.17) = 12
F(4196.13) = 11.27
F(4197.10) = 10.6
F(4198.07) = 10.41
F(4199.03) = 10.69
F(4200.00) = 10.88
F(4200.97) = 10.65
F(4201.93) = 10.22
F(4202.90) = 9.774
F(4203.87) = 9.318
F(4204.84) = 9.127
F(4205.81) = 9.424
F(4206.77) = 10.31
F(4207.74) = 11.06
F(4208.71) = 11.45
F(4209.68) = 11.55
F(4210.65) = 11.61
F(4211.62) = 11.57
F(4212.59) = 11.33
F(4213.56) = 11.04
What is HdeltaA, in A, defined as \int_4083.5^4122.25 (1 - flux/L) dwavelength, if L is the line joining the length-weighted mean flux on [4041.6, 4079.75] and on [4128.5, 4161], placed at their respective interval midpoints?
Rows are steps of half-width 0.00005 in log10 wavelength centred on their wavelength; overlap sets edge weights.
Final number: -1.0 A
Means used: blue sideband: 10.4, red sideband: 10.8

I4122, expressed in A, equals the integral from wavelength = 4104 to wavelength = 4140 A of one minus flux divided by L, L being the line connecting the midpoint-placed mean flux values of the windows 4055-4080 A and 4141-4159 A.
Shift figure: -0.9 A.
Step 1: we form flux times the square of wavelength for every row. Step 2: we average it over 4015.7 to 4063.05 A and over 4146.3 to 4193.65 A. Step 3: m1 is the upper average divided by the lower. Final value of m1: 1.10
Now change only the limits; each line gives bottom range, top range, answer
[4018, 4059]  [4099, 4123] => 1.04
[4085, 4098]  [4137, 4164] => 1.01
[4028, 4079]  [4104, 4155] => 1.07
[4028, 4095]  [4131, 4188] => 1.08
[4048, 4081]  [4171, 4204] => 1.11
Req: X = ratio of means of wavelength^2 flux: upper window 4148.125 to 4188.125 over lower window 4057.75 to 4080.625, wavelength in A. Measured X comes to 1.1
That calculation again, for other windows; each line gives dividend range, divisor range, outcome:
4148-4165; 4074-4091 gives 1.11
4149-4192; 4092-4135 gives 1.05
